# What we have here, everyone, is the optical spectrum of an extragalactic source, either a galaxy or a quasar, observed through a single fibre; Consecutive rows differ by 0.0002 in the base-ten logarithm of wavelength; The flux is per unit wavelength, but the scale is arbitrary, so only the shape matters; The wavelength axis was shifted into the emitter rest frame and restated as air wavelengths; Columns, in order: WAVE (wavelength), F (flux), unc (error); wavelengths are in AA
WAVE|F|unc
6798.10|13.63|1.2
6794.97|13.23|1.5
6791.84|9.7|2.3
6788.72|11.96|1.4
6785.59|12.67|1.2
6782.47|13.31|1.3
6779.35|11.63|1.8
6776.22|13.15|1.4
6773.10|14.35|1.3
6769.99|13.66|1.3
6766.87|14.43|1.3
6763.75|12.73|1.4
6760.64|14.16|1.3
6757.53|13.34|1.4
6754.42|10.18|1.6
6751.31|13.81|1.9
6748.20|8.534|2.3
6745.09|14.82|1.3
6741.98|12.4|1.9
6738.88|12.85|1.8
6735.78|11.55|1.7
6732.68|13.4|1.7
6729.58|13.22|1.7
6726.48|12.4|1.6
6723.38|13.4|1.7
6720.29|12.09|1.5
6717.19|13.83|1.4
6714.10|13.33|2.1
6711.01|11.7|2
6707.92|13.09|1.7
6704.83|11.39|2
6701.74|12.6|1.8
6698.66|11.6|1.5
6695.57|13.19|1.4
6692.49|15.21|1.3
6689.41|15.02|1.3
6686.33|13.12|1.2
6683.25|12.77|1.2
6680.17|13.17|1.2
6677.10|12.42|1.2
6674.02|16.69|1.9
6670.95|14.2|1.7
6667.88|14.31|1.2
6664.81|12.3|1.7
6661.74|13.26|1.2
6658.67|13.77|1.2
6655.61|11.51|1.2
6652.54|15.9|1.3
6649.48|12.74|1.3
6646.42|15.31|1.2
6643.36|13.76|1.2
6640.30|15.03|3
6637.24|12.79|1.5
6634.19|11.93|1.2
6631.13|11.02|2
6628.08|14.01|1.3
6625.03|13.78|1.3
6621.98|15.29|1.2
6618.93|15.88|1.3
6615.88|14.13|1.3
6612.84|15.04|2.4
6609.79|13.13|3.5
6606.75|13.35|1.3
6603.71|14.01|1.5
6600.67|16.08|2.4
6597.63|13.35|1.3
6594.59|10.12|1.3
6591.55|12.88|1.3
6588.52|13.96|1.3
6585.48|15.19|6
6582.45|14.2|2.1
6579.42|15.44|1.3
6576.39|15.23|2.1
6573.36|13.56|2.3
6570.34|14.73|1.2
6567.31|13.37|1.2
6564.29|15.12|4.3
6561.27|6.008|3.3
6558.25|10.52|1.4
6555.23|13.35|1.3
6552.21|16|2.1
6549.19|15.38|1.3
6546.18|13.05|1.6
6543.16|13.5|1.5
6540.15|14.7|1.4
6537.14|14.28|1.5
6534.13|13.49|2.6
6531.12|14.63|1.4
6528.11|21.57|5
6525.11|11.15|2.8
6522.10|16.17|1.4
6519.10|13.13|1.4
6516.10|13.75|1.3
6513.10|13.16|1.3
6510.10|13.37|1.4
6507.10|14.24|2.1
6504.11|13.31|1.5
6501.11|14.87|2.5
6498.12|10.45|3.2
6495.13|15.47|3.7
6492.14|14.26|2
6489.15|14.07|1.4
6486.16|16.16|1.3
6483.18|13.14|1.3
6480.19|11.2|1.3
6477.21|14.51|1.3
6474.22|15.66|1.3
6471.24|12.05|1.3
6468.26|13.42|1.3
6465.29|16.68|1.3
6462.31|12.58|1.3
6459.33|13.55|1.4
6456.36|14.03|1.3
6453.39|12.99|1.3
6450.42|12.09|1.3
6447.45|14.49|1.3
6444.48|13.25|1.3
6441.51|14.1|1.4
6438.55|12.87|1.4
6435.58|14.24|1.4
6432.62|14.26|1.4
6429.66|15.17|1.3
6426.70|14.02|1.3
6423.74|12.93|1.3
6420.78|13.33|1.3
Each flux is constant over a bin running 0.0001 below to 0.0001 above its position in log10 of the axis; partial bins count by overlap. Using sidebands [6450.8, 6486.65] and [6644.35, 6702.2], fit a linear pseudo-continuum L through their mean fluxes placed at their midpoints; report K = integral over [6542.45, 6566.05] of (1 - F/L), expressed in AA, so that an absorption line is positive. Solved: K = 1.5 AA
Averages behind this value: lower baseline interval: 13.7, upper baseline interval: 13.7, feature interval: 12.8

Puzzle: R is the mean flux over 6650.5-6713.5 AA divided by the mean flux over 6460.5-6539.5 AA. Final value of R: 0.95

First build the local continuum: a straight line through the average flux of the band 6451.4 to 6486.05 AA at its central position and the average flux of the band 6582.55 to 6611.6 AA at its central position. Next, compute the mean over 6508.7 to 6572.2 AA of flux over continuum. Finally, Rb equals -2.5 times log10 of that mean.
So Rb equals -0.014 mag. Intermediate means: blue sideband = 13.7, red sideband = 13.6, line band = 13.8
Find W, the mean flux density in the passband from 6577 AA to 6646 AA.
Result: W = 13.9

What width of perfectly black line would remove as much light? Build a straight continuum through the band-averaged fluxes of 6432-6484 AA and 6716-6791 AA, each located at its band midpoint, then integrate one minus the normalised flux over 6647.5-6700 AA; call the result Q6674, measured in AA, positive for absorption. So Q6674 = -2.4 AA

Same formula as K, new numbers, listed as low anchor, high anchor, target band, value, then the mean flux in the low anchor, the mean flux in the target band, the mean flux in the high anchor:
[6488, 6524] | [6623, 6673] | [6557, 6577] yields 1.66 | 13.8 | 12.6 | 13.5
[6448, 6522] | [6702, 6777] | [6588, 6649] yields -2.16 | 13.7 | 13.7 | 12.8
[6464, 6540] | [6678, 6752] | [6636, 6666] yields -0.95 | 14.2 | 13.7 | 12.8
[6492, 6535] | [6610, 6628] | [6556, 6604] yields 3.76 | 14.2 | 13.3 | 14.6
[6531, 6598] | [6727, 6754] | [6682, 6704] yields -0.94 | 13.5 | 13.3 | 12.5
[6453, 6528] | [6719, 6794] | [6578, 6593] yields -0.98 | 13.9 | 14.3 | 12.7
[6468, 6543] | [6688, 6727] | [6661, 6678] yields -0.96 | 14.1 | 13.9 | 13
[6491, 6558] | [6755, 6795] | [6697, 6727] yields 1.47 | 14.2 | 12.5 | 12.9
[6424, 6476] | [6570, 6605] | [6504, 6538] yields -1.12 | 13.8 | 14.4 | 14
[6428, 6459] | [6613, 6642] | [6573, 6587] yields -1.03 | 13.7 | 14.8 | 13.8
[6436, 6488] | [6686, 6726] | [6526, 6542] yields -2.37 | 13.7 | 15.5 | 13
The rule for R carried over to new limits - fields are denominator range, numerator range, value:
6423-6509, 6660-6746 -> 0.95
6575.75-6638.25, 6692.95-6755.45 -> 0.91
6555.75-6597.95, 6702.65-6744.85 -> 0.97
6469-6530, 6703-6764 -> 0.90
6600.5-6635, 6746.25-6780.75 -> 0.92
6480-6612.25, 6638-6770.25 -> 0.95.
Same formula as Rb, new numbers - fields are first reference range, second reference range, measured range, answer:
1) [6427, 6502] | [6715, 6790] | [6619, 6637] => -0.011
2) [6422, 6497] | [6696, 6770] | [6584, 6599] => 0.017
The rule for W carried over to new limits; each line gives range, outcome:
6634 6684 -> 13.7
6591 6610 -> 13.3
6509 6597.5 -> 13.8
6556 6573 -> 12.1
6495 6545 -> 14.1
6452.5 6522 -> 13.8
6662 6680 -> 13.9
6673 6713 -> 13.2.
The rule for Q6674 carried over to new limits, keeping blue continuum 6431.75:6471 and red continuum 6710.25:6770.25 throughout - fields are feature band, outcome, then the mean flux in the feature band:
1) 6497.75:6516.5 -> 0.1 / 13.5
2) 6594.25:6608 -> -0.5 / 13.7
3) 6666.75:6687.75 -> -1.3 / 13.8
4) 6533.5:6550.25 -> -0.8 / 14.1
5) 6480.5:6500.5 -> -0.4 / 13.8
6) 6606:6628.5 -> -2.1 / 14.4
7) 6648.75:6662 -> -0.5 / 13.5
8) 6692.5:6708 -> 0.4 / 12.6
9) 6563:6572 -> -0.7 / 14.4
